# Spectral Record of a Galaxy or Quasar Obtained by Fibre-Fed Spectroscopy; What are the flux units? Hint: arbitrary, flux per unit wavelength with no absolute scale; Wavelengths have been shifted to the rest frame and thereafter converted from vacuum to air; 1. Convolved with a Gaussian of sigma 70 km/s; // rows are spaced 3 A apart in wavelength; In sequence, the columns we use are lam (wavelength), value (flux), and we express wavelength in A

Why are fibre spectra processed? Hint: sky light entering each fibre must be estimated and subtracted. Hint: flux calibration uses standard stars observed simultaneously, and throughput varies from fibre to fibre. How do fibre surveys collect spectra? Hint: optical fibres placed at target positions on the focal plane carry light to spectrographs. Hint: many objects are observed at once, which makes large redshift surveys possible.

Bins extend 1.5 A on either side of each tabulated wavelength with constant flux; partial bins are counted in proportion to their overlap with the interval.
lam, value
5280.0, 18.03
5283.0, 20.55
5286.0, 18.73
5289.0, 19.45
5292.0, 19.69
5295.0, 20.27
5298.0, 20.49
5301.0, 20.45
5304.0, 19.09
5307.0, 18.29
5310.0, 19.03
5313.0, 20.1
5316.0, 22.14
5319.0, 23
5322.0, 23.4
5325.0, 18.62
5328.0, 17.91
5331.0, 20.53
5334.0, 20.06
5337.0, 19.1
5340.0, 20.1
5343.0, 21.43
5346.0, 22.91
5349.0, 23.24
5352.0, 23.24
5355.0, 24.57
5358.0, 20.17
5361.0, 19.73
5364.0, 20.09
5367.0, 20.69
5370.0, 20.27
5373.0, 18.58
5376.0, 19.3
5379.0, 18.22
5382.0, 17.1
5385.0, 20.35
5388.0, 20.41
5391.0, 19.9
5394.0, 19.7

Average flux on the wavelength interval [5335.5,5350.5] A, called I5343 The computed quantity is 21.4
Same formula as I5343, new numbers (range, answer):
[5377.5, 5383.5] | 17.7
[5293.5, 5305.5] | 20.1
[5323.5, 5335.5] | 19.3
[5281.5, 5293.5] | 19.6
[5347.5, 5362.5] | 22.2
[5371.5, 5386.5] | 18.7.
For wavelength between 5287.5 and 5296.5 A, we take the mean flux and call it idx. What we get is 19.8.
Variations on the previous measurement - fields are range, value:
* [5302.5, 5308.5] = 18.7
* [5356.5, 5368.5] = 20.2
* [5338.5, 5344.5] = 20.8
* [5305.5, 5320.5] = 20.5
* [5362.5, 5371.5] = 20.4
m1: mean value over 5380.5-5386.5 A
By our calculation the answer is 18.7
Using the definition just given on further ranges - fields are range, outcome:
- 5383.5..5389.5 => 20.4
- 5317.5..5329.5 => 20.7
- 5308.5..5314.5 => 19.6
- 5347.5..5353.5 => 23.2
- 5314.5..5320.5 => 22.6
